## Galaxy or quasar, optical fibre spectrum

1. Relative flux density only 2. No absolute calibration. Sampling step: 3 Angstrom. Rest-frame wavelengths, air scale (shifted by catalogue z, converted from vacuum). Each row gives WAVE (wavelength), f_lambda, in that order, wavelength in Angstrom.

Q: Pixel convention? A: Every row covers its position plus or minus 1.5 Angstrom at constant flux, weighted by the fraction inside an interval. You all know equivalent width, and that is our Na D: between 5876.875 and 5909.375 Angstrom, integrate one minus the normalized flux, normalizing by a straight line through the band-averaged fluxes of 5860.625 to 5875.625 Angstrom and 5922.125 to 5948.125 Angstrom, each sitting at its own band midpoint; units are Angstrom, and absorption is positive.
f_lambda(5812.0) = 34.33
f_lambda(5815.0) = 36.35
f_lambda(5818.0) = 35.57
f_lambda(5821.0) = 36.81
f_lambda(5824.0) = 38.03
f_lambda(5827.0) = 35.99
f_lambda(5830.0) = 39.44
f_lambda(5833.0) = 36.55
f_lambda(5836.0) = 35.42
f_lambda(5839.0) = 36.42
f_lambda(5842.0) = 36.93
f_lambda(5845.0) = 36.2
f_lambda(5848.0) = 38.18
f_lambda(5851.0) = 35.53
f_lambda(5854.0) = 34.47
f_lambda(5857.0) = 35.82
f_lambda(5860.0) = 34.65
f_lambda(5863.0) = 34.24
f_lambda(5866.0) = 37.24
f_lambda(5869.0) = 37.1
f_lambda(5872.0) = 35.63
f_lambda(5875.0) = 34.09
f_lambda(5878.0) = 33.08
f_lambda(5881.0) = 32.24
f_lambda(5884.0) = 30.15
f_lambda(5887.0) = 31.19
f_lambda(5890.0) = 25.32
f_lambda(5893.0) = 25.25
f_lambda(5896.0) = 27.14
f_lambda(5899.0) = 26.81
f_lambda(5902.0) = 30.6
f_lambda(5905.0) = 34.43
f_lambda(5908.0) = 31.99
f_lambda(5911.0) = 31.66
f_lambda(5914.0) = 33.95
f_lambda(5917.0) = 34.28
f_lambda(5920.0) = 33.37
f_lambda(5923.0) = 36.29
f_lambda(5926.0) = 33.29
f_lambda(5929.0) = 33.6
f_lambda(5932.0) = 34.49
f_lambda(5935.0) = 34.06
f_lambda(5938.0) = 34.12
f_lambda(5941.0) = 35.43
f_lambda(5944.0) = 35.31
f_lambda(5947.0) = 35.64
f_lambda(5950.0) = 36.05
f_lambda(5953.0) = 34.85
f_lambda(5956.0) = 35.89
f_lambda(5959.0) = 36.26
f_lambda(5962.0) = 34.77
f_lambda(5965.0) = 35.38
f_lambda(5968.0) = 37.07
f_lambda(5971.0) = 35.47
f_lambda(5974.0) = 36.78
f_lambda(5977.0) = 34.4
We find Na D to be 5.1 Angstrom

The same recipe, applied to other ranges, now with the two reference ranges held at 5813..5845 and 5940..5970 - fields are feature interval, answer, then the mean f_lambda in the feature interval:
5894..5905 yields 2.2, 28.9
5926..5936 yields 0.5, 33.9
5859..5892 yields 3.0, 33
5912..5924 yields 0.6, 34.3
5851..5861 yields 0.4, 35.1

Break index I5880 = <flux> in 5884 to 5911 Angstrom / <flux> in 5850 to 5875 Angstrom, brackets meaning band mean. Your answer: 0.83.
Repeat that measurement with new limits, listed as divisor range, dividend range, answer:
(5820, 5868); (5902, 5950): 0.94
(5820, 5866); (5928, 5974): 0.97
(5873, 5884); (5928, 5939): 1.04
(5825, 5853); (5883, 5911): 0.80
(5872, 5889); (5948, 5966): 1.10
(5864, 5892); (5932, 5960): 1.07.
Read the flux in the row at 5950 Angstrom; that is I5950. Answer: 36.05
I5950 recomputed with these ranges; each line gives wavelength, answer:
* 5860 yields 34.65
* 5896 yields 27.14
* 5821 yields 36.81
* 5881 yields 32.24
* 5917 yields 34.28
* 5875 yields 34.09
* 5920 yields 33.37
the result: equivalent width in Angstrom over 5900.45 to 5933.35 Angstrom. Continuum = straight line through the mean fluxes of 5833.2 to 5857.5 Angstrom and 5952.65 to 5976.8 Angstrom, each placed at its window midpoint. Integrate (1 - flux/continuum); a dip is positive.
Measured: 2.28 Angstrom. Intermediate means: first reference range 36.2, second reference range 35.8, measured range 33.4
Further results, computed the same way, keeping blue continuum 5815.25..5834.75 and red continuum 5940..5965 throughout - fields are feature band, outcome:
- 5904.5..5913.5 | 0.85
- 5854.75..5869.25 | 0.37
